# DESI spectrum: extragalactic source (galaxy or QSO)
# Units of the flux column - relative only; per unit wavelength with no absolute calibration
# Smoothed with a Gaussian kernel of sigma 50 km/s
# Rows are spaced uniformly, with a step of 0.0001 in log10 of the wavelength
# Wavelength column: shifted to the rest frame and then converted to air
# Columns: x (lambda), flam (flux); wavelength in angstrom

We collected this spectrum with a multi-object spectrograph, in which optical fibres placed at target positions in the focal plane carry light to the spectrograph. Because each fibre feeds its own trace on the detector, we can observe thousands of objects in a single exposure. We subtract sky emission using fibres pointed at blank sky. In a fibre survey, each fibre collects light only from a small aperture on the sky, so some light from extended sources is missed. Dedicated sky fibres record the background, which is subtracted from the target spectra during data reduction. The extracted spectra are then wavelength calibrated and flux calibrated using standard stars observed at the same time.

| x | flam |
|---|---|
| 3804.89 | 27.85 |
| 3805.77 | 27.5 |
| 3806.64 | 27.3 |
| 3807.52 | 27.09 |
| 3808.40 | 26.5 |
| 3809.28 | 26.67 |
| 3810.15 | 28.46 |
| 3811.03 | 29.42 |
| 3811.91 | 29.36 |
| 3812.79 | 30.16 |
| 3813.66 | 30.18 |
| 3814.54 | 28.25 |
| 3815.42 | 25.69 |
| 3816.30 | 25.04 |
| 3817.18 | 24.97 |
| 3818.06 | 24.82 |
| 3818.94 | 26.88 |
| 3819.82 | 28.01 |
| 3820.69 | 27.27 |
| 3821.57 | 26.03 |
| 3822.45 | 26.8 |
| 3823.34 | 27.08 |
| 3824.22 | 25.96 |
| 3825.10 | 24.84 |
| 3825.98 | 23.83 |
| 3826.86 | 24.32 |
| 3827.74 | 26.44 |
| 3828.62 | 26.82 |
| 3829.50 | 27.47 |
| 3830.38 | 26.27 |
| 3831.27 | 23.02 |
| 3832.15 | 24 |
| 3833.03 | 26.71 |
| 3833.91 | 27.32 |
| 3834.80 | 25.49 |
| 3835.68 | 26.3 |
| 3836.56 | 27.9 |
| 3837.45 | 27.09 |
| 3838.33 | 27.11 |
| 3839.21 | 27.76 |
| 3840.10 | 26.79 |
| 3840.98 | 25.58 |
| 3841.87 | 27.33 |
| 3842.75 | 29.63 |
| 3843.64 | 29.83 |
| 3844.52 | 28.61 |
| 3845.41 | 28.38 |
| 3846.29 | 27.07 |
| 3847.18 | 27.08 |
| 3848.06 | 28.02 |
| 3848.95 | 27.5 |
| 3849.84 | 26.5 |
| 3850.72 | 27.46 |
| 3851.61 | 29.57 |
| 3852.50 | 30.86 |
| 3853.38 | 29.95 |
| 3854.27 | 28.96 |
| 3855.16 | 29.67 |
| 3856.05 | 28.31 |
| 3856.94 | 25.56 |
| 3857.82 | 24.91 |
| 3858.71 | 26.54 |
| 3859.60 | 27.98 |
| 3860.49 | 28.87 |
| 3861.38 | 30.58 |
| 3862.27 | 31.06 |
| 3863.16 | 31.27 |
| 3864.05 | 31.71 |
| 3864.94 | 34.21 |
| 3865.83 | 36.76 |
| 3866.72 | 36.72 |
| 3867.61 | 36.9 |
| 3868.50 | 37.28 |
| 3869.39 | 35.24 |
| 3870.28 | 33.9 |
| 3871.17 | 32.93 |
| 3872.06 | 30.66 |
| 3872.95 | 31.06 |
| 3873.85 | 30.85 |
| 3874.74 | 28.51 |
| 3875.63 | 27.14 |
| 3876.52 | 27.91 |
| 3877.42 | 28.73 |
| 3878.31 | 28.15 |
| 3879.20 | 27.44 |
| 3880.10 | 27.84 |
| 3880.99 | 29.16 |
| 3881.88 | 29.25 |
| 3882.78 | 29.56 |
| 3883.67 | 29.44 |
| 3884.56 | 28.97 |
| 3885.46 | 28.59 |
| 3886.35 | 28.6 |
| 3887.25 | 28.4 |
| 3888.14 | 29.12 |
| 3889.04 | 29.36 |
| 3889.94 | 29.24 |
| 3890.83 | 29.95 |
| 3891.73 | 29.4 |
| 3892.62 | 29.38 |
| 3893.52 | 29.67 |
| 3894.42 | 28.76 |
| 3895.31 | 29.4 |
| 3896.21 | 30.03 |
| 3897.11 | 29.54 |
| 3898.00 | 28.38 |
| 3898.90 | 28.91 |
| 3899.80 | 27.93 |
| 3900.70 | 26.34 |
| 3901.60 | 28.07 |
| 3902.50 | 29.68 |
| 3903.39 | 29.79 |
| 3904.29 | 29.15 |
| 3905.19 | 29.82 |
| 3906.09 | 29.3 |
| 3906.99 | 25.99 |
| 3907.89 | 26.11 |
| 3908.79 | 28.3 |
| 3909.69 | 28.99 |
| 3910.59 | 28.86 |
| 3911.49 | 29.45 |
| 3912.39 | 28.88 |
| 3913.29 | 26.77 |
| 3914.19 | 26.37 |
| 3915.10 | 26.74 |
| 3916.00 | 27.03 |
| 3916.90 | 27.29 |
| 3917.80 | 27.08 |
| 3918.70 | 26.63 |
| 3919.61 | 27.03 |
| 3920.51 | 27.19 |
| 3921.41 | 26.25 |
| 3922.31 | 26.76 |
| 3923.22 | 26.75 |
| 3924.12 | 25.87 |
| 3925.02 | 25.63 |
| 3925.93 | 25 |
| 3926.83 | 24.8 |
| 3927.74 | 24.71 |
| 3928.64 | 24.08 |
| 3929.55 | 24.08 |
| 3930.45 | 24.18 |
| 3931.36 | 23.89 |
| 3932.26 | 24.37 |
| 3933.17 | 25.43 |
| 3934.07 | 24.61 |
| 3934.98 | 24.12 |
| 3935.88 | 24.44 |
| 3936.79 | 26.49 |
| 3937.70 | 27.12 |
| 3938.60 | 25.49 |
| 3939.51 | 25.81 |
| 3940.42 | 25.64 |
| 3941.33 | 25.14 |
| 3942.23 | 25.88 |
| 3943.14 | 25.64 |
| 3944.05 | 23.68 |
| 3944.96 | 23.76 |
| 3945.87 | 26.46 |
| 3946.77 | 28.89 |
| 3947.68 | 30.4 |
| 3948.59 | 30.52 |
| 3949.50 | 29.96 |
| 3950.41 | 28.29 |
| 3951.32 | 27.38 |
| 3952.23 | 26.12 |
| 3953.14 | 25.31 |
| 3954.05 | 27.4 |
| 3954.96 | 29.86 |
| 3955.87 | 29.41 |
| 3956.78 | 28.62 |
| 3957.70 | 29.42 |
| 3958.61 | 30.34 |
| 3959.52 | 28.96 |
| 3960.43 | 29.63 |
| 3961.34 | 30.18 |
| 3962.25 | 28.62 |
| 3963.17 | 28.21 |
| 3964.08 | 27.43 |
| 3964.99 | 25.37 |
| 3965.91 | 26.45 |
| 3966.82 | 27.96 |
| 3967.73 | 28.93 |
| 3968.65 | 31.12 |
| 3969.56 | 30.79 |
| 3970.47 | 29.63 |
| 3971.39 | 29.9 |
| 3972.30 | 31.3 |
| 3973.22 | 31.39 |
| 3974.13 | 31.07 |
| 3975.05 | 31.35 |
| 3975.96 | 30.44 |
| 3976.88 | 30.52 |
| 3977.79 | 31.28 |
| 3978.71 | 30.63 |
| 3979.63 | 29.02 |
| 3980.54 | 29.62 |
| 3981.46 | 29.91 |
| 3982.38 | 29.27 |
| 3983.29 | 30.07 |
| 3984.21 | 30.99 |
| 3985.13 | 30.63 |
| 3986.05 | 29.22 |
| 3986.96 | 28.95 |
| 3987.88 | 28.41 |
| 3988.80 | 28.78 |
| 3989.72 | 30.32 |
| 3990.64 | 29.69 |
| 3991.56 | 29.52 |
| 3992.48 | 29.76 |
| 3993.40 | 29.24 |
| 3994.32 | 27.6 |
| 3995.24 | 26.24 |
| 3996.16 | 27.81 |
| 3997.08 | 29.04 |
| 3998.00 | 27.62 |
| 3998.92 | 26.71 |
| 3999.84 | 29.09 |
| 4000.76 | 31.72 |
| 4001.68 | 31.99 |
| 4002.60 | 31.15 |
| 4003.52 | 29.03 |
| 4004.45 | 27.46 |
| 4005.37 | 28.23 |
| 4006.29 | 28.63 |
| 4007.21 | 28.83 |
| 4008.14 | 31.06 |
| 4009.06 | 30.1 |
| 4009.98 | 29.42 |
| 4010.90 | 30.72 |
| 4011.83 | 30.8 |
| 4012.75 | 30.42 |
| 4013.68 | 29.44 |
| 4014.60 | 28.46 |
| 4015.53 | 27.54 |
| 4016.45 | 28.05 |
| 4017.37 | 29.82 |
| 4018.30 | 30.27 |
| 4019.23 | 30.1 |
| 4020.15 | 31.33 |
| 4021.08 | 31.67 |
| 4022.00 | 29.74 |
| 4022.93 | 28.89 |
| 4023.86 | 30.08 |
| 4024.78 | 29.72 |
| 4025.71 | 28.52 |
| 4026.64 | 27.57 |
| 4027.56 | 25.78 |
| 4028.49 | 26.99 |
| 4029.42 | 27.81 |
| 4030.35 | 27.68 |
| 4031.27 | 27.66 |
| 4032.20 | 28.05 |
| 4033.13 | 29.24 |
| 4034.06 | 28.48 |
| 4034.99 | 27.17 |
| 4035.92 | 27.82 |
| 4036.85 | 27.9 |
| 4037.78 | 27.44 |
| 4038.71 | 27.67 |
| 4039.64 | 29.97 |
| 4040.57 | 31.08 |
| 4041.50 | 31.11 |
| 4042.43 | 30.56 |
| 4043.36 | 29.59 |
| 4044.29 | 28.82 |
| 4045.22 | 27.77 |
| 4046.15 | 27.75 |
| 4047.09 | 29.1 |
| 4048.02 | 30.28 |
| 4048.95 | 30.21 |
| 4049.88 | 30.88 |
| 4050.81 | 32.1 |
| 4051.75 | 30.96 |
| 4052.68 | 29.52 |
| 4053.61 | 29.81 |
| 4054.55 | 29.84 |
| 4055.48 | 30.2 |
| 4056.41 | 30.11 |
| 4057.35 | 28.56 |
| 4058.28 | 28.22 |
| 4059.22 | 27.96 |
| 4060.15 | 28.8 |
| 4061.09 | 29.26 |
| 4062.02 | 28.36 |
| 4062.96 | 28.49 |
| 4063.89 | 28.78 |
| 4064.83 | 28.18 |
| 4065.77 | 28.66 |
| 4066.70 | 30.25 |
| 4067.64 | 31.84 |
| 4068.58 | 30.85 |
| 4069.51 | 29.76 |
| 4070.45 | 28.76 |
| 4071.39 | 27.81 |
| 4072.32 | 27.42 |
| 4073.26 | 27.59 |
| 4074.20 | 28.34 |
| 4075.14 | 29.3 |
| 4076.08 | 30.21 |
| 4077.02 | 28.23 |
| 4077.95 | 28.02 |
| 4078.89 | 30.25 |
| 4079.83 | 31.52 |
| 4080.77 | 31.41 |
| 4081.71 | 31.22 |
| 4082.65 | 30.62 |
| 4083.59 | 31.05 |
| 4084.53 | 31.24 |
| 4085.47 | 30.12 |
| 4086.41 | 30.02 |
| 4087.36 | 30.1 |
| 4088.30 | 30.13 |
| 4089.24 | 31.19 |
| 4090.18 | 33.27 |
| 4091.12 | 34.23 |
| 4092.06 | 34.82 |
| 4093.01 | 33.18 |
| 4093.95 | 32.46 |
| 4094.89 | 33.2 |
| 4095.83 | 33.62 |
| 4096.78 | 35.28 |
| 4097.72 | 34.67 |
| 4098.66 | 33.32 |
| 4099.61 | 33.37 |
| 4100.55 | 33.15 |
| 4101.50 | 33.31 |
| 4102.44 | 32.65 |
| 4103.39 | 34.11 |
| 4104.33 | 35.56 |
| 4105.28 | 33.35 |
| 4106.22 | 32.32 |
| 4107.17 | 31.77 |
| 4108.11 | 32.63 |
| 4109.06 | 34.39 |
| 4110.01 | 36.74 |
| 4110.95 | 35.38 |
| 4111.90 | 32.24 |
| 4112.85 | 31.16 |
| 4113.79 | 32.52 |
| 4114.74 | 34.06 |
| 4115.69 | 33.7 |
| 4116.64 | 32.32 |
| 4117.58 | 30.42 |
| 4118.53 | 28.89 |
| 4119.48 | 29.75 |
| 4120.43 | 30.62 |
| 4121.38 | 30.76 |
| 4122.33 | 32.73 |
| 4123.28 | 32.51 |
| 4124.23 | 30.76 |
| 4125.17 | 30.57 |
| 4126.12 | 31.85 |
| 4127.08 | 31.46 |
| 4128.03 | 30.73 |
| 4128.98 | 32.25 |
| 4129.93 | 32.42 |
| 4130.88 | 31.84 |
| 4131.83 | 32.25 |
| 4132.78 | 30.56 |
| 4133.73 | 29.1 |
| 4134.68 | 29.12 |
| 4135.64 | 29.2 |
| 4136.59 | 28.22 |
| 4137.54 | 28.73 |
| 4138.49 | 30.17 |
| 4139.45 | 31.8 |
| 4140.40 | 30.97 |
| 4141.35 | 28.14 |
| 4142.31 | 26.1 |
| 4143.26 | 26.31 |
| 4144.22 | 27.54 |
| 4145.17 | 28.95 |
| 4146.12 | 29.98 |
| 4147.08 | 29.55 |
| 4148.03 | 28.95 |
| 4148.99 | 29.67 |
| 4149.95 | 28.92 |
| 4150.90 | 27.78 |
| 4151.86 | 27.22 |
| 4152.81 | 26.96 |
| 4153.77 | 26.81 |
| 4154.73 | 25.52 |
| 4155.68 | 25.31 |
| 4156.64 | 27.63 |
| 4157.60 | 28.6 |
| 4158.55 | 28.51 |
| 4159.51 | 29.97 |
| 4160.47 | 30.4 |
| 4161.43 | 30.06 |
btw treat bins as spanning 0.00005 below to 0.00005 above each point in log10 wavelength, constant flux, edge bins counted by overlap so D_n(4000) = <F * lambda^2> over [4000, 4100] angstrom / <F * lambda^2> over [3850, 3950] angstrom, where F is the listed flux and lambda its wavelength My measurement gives 1.1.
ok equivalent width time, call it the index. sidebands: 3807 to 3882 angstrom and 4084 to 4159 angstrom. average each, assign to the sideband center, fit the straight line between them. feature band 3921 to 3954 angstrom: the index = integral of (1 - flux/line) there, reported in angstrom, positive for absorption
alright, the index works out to 3.77 angstrom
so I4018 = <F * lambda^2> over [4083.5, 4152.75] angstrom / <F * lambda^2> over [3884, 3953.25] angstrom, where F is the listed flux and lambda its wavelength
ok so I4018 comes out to 1.3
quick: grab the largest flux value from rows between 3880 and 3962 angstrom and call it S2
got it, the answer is 30.52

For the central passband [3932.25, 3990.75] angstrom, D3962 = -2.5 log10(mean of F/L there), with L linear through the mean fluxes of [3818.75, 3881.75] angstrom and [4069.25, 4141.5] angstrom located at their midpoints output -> 0.056 mag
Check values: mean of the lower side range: 28.6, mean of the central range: 28.4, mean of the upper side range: 31.5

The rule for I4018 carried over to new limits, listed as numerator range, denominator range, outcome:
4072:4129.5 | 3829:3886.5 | 1.24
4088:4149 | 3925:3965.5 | 1.29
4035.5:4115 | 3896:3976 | 1.20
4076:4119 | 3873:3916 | 1.25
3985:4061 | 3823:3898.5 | 1.10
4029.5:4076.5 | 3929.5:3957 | 1.16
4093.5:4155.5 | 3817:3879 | 1.25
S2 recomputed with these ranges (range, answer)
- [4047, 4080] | 32.1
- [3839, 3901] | 37.28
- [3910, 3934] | 29.45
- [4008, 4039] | 31.67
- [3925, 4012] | 31.99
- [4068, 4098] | 35.28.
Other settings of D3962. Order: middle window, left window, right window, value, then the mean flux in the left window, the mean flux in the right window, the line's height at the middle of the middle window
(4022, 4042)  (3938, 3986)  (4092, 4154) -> 0.05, 28.7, 31.3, 29.8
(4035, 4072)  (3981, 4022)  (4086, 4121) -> 0.07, 29.4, 32.8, 31.2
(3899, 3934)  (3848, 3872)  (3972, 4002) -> 0.13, 30.8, 29.6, 30.3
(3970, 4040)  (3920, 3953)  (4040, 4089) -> -0.05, 26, 29.6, 27.9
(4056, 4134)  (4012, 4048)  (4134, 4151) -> -0.09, 28.9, 28.9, 28.9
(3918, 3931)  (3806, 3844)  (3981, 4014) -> 0.11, 26.8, 29.4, 28.3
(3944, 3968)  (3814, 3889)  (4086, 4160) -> 0.05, 28.4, 31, 29.4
